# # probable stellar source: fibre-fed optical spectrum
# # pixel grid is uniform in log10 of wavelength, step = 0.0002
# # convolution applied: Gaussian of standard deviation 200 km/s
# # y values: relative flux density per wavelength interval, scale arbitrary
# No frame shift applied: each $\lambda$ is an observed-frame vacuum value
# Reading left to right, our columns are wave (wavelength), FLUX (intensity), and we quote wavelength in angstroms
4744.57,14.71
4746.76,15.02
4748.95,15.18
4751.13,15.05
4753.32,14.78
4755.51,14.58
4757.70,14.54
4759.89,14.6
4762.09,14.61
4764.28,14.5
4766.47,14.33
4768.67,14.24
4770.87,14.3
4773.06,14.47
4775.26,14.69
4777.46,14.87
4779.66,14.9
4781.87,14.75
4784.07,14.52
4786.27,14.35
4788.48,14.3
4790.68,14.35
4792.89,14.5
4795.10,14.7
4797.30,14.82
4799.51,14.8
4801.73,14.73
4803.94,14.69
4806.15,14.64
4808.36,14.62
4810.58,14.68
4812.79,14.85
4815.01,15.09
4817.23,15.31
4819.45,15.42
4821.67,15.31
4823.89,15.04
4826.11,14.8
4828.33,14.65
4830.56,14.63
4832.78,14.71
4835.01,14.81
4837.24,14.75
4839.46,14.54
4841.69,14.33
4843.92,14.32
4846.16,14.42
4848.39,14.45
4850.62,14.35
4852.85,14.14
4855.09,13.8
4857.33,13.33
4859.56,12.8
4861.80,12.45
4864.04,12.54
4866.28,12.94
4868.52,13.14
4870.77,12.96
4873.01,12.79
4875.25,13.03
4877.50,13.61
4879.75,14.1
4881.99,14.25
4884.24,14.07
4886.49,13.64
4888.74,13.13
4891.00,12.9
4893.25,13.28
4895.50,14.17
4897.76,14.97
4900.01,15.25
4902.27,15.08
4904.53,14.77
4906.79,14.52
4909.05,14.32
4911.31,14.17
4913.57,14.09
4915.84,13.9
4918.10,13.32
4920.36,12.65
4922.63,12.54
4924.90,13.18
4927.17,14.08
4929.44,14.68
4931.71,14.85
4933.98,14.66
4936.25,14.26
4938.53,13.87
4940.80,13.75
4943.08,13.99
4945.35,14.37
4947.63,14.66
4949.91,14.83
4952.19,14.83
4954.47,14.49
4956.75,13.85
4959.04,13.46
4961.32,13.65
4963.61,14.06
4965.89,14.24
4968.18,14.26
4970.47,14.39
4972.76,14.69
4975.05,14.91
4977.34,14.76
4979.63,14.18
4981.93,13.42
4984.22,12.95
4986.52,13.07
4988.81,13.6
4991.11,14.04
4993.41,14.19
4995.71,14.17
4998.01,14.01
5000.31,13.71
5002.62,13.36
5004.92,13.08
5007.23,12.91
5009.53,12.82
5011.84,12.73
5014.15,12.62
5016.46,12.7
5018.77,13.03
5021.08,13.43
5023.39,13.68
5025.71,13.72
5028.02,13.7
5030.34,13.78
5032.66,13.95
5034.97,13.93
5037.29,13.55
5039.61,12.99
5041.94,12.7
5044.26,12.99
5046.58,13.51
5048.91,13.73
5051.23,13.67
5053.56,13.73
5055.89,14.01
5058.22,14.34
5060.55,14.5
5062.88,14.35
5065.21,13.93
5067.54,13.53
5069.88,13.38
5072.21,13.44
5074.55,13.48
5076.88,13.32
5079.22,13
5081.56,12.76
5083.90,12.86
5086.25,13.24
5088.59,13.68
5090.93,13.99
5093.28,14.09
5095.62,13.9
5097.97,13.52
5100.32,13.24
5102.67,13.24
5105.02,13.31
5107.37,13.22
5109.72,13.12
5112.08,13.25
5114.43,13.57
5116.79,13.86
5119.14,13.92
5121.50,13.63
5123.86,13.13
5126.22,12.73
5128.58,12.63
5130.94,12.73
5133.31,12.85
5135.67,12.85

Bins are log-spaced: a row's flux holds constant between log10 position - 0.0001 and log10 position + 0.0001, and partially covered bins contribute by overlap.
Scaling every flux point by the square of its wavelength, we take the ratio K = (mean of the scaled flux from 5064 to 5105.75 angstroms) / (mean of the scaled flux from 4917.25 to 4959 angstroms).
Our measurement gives 1.02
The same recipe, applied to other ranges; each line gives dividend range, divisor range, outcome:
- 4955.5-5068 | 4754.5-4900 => 1.03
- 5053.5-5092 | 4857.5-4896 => 1.11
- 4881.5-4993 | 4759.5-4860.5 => 1.02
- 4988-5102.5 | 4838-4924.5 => 1.05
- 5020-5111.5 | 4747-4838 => 1.03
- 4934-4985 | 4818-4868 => 1.05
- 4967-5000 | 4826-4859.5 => 1.04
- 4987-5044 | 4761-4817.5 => 1.01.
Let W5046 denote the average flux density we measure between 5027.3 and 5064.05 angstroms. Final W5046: 13.7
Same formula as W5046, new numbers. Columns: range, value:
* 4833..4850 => 14.5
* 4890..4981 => 14.2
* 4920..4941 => 13.9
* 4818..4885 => 14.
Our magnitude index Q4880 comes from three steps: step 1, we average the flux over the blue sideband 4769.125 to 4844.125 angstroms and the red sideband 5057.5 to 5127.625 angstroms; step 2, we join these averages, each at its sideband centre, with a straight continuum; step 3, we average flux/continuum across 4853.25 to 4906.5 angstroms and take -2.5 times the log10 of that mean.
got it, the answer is 0.06 mag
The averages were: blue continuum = 14.7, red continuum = 13.5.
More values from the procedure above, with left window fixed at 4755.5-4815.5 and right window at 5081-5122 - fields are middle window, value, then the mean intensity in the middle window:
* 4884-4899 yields 0.04 mag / 13.7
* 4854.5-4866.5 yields 0.11 mag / 12.9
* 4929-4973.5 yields -0.02 mag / 14.3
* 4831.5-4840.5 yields -0.02 mag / 14.7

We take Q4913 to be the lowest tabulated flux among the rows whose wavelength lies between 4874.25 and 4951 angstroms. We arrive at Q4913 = 12.54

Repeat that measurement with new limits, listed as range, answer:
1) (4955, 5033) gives 12.62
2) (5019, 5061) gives 12.7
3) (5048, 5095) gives 12.76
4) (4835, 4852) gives 14.32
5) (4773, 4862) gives 12.45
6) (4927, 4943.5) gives 13.75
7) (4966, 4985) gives 12.95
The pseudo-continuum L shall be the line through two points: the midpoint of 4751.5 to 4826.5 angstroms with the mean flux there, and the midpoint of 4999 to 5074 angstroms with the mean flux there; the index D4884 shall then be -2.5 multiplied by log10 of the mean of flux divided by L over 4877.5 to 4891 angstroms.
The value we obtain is 0.04 mag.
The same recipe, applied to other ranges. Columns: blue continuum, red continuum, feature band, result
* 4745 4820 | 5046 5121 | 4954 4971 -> 0.00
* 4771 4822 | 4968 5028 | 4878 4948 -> 0.00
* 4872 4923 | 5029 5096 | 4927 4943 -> -0.04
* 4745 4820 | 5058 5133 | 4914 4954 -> 0.00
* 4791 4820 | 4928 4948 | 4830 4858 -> 0.02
